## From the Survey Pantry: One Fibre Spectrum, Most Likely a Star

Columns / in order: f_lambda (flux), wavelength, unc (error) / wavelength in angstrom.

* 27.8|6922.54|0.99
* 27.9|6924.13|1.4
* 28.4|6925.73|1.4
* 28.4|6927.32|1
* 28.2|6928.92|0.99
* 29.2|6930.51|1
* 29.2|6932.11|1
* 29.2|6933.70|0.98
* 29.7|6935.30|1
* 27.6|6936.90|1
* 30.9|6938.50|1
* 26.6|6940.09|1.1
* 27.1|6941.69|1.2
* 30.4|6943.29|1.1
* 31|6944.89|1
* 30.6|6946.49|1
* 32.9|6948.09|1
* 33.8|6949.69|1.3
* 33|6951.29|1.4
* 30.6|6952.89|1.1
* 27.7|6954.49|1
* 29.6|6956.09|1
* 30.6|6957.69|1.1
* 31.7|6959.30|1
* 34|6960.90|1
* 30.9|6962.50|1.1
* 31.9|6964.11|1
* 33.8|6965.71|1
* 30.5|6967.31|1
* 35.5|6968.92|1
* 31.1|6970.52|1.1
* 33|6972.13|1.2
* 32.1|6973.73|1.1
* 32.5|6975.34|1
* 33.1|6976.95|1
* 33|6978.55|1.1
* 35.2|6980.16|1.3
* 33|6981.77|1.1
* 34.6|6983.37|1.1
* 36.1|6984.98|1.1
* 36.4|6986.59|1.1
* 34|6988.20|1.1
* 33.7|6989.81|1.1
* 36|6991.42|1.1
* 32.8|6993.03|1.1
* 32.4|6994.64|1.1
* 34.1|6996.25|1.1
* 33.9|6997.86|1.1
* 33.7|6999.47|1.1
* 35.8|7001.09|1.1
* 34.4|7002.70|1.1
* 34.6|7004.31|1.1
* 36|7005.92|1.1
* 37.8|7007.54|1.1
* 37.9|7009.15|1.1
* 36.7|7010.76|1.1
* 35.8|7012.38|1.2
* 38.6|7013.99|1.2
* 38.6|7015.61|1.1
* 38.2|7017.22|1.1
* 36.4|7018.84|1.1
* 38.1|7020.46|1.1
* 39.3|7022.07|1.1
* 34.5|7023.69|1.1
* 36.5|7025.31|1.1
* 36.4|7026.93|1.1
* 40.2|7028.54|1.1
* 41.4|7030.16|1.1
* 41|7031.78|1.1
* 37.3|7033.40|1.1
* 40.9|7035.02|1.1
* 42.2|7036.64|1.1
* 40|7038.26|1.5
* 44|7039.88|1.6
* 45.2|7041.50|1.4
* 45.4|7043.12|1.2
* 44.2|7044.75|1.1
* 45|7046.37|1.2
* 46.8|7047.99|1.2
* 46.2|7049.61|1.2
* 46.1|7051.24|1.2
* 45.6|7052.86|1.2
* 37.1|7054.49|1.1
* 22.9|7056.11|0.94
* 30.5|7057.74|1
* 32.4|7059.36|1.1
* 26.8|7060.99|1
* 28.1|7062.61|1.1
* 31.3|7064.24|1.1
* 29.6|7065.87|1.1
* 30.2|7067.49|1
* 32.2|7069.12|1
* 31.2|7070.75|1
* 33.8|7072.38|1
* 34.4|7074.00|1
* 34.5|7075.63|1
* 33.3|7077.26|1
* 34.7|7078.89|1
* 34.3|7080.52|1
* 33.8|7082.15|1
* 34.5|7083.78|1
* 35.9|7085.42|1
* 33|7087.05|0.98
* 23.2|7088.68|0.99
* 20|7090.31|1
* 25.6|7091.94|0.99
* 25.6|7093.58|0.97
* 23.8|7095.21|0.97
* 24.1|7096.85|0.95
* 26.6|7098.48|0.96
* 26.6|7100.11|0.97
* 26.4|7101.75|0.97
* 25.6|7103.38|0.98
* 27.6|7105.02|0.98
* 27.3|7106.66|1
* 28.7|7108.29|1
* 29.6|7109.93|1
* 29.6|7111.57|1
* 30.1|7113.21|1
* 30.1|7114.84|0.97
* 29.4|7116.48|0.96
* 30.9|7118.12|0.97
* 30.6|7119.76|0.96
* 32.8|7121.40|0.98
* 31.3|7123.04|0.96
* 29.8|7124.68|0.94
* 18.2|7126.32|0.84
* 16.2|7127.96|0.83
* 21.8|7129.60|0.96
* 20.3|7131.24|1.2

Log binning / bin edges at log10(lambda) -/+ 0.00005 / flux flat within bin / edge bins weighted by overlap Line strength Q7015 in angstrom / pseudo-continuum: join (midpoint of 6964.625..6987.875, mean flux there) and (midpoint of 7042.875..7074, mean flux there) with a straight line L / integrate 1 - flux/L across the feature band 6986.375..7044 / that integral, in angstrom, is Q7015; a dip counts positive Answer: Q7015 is -4.7 angstrom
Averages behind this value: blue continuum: 33.6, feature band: 37.5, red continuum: 35.9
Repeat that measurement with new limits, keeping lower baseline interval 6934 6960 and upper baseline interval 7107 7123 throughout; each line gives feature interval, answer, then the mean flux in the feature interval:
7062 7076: -0.69 angstrom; 31.7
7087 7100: 2.29 angstrom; 24.9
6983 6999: -2.22 angstrom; 34.4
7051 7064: -1.23 angstrom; 33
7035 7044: -3.86 angstrom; 43.1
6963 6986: -2.32 angstrom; 33.2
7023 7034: -2.94 angstrom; 38.2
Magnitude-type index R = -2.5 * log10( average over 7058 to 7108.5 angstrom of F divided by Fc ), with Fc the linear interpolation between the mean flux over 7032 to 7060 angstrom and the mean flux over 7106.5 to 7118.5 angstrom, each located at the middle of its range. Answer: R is 0.17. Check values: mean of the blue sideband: 40.7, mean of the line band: 29.5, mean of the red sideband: 29.5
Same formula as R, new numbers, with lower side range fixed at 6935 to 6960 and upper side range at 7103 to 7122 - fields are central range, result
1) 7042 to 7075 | -0.211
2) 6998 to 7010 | -0.189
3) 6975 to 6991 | -0.142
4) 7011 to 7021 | -0.247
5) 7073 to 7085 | -0.160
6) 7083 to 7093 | 0.035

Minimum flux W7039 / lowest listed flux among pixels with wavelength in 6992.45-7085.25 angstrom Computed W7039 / 22.9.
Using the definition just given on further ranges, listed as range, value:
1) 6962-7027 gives 30.5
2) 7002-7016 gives 34.4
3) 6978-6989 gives 33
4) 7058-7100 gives 20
